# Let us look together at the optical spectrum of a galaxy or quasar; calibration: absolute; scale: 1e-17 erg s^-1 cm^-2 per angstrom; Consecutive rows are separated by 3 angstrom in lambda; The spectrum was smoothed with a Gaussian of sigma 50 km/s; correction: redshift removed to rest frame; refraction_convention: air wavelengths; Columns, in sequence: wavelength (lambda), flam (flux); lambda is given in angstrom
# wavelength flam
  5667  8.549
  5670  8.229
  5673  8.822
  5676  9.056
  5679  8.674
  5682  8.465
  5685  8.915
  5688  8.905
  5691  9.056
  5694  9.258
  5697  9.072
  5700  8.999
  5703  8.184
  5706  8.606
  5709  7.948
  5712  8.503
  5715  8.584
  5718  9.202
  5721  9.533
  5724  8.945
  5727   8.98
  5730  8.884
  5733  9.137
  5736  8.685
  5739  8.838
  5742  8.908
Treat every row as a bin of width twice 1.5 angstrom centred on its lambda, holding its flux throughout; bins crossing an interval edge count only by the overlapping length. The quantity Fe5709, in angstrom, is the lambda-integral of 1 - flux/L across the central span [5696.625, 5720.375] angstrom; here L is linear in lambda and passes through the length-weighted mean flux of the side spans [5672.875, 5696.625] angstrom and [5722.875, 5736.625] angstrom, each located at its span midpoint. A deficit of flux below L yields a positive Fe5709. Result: 0.7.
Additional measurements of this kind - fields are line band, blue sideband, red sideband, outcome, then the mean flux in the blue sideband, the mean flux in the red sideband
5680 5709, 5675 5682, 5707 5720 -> -0.3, 8.77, 8.6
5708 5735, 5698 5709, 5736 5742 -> -0.6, 8.53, 8.82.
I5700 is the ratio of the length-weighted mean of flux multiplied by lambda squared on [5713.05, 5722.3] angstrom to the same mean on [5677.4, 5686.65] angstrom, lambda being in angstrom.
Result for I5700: 1.06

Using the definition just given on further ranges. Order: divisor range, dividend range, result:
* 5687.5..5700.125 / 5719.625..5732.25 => 1.01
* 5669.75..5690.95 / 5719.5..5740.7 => 1.04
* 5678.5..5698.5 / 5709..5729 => 1.01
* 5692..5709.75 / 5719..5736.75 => 1.05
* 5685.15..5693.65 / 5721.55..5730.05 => 1.01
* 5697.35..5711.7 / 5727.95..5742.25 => 1.06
